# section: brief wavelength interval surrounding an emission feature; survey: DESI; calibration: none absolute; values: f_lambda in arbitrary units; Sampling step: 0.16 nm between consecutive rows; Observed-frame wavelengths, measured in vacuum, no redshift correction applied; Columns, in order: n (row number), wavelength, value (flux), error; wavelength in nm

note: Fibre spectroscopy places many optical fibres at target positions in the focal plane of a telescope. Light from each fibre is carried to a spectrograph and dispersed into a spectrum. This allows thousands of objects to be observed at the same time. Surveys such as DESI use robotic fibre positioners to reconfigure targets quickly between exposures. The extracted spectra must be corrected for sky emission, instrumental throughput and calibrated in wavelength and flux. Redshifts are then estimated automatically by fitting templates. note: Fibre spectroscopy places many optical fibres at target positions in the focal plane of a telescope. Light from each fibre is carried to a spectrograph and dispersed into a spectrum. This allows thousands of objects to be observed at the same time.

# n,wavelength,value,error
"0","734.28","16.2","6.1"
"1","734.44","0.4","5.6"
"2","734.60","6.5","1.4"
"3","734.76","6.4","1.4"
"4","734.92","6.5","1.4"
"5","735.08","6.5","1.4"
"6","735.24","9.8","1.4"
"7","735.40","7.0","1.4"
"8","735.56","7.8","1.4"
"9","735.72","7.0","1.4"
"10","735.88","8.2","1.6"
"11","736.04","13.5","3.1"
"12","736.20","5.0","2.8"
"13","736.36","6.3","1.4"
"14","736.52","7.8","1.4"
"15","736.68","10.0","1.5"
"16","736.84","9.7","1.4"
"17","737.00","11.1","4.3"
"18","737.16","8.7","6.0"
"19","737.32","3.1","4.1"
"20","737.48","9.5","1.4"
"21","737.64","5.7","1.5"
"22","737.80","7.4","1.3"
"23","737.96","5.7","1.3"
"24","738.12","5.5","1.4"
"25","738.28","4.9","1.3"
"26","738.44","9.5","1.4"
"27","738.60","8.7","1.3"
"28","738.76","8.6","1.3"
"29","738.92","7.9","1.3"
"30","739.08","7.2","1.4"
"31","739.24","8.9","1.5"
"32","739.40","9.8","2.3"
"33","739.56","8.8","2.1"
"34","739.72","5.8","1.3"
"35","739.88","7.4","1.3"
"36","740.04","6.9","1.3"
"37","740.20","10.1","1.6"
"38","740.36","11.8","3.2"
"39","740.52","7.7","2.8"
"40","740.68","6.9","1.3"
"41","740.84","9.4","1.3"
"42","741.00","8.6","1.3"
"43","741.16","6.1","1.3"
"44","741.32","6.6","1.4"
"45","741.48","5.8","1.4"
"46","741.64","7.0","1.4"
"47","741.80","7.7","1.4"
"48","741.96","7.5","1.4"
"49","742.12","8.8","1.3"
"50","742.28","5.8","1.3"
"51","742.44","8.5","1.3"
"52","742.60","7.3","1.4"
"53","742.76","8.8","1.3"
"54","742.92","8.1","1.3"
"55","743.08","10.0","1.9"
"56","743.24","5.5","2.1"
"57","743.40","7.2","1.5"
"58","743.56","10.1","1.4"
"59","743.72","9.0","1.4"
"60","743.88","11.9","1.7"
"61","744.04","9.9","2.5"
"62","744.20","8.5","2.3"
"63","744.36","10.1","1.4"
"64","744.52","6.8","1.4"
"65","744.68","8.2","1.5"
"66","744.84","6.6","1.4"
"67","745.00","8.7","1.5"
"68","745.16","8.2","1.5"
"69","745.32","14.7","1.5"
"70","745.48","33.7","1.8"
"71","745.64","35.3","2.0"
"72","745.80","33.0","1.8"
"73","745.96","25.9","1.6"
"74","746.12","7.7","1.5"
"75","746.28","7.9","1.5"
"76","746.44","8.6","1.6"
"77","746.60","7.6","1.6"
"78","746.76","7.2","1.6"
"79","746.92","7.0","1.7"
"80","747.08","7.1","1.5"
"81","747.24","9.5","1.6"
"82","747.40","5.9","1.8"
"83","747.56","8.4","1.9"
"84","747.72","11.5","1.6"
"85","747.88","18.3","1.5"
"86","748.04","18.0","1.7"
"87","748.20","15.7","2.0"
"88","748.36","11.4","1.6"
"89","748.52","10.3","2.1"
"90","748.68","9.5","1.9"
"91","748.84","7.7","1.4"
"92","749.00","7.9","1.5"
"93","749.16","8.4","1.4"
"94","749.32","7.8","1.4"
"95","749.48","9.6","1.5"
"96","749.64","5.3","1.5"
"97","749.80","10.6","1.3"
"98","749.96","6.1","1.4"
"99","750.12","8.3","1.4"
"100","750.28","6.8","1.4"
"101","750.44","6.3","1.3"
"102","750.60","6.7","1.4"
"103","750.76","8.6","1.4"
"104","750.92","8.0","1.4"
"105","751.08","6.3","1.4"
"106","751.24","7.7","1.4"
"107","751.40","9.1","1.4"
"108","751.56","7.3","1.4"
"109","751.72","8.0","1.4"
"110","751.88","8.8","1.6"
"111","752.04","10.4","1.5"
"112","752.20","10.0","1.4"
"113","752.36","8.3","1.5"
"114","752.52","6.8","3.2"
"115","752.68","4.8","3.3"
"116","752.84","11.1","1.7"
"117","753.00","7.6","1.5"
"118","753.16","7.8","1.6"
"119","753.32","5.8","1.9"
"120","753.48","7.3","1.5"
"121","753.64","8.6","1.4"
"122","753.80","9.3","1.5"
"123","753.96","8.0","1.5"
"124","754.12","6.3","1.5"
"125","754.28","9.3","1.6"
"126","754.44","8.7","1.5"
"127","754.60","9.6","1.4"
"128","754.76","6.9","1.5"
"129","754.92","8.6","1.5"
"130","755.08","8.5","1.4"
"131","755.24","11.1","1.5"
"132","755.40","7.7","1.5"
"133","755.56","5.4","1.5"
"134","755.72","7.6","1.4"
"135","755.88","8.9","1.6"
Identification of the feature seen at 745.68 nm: H-alpha 6563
